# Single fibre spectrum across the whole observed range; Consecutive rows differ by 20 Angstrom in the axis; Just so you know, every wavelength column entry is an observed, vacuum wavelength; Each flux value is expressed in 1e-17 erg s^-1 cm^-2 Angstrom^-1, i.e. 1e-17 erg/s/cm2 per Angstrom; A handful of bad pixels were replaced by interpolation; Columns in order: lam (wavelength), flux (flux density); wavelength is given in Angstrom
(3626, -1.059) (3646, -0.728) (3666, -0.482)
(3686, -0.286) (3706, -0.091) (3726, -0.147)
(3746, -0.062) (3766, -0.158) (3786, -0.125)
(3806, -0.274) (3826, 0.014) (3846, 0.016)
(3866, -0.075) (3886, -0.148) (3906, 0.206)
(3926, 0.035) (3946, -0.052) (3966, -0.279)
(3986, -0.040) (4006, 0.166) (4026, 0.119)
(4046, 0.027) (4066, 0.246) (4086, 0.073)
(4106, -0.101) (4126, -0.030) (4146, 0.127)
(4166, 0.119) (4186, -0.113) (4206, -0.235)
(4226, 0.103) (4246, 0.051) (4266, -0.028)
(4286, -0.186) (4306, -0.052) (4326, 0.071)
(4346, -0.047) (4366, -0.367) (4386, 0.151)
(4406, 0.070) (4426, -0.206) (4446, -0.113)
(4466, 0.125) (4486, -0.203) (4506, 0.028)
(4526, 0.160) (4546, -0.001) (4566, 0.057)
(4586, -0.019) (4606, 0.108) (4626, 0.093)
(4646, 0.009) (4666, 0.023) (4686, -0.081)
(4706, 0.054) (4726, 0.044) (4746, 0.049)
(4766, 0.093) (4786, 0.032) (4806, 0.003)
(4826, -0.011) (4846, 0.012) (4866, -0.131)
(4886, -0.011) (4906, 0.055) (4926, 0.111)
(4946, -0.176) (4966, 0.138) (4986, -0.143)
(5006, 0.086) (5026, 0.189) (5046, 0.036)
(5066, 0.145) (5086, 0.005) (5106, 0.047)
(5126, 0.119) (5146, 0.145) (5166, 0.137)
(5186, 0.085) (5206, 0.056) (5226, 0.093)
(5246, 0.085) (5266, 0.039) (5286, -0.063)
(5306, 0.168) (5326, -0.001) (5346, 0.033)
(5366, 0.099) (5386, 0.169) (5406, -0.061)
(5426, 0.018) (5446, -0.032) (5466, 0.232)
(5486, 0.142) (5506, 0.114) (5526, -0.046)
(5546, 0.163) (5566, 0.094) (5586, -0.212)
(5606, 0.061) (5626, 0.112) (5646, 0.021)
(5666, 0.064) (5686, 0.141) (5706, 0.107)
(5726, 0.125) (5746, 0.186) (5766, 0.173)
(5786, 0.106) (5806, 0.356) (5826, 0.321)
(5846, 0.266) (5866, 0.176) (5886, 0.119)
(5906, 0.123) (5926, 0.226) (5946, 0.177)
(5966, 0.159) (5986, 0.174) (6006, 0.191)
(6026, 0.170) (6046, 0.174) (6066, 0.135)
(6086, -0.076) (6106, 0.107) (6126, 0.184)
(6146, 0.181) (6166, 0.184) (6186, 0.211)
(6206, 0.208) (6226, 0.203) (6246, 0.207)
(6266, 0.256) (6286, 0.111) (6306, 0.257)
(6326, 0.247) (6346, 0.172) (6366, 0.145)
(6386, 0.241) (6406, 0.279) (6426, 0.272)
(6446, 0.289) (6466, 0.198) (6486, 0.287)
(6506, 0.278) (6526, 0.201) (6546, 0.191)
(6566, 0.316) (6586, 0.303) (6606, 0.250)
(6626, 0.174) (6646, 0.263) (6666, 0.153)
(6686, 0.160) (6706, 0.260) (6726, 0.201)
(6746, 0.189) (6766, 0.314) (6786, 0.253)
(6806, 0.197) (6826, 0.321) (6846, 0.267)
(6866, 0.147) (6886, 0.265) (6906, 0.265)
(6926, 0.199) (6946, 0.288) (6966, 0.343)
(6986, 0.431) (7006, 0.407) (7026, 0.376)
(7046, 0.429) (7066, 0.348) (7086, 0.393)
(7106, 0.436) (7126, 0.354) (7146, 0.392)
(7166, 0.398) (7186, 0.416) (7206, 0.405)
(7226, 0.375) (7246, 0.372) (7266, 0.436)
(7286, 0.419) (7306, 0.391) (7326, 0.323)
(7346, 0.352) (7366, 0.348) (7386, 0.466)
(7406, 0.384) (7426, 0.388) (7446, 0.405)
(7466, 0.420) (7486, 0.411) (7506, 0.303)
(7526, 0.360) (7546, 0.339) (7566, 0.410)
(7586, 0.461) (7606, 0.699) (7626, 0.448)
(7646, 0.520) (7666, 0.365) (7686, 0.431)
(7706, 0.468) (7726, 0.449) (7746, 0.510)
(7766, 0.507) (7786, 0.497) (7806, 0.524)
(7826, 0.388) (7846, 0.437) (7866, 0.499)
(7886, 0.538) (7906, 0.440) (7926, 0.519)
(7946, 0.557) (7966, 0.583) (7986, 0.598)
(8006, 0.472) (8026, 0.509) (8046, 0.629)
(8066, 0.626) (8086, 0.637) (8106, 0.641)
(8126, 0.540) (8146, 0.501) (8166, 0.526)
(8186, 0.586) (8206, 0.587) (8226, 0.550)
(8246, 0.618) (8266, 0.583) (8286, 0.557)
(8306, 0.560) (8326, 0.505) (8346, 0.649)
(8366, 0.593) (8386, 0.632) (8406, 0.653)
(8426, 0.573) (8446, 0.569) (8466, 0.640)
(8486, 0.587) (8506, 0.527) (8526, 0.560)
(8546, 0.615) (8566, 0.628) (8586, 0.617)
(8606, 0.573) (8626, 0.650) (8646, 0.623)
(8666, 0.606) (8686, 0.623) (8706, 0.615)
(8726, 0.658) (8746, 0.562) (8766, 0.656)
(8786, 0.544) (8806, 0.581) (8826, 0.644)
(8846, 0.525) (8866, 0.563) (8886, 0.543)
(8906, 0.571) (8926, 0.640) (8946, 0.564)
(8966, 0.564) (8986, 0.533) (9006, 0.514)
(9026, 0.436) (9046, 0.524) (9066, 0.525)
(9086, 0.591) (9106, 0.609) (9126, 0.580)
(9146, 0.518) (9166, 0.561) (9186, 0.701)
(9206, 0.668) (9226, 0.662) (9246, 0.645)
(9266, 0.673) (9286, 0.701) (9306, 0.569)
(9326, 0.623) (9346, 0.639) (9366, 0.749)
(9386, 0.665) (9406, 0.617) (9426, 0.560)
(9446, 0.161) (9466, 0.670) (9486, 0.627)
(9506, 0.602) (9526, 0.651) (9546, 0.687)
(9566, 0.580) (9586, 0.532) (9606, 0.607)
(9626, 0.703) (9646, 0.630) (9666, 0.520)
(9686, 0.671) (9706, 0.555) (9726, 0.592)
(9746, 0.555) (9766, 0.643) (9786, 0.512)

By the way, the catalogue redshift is 0.75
